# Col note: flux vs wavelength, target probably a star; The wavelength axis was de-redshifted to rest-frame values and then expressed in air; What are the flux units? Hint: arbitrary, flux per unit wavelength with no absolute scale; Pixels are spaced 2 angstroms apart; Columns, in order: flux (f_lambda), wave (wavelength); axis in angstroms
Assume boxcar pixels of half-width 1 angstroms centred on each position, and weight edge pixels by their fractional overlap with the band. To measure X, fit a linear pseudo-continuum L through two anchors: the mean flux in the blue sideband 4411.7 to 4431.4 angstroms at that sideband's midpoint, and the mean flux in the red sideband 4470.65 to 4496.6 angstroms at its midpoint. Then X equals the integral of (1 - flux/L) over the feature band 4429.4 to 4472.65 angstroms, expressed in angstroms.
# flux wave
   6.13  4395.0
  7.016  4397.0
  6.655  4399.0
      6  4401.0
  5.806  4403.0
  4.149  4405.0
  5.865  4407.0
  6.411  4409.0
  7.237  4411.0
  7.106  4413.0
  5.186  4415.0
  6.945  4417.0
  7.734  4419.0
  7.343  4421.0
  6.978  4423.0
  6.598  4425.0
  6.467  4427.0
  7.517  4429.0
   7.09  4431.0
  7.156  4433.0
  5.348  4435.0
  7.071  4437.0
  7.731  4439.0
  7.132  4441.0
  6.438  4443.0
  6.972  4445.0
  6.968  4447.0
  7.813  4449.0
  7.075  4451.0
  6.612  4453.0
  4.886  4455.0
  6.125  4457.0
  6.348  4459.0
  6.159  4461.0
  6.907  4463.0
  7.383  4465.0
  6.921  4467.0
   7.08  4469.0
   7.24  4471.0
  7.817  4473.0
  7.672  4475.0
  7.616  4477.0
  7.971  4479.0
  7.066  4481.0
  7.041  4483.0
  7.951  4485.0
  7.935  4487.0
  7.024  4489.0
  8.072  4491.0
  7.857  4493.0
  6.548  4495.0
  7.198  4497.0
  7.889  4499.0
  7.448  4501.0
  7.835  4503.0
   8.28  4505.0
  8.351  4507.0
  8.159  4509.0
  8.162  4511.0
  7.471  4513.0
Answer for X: 2.3 angstroms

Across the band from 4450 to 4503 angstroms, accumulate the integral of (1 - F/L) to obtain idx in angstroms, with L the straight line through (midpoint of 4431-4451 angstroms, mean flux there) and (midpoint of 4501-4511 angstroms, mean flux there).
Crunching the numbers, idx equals 3.0 angstroms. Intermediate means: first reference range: 6.97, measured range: 7.16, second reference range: 8.09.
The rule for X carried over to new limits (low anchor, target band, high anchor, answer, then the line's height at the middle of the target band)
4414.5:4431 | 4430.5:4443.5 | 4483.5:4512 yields 0.4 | 7.07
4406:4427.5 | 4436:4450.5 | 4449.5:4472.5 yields -1.0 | 6.69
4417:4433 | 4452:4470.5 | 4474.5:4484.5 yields 2.1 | 7.36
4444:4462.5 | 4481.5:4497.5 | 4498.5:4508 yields 0.3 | 7.58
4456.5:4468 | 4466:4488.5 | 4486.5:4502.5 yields -1.4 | 7.05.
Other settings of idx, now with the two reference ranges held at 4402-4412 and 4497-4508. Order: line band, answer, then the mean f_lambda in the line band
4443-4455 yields -0.1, 6.85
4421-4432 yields -1.2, 6.97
